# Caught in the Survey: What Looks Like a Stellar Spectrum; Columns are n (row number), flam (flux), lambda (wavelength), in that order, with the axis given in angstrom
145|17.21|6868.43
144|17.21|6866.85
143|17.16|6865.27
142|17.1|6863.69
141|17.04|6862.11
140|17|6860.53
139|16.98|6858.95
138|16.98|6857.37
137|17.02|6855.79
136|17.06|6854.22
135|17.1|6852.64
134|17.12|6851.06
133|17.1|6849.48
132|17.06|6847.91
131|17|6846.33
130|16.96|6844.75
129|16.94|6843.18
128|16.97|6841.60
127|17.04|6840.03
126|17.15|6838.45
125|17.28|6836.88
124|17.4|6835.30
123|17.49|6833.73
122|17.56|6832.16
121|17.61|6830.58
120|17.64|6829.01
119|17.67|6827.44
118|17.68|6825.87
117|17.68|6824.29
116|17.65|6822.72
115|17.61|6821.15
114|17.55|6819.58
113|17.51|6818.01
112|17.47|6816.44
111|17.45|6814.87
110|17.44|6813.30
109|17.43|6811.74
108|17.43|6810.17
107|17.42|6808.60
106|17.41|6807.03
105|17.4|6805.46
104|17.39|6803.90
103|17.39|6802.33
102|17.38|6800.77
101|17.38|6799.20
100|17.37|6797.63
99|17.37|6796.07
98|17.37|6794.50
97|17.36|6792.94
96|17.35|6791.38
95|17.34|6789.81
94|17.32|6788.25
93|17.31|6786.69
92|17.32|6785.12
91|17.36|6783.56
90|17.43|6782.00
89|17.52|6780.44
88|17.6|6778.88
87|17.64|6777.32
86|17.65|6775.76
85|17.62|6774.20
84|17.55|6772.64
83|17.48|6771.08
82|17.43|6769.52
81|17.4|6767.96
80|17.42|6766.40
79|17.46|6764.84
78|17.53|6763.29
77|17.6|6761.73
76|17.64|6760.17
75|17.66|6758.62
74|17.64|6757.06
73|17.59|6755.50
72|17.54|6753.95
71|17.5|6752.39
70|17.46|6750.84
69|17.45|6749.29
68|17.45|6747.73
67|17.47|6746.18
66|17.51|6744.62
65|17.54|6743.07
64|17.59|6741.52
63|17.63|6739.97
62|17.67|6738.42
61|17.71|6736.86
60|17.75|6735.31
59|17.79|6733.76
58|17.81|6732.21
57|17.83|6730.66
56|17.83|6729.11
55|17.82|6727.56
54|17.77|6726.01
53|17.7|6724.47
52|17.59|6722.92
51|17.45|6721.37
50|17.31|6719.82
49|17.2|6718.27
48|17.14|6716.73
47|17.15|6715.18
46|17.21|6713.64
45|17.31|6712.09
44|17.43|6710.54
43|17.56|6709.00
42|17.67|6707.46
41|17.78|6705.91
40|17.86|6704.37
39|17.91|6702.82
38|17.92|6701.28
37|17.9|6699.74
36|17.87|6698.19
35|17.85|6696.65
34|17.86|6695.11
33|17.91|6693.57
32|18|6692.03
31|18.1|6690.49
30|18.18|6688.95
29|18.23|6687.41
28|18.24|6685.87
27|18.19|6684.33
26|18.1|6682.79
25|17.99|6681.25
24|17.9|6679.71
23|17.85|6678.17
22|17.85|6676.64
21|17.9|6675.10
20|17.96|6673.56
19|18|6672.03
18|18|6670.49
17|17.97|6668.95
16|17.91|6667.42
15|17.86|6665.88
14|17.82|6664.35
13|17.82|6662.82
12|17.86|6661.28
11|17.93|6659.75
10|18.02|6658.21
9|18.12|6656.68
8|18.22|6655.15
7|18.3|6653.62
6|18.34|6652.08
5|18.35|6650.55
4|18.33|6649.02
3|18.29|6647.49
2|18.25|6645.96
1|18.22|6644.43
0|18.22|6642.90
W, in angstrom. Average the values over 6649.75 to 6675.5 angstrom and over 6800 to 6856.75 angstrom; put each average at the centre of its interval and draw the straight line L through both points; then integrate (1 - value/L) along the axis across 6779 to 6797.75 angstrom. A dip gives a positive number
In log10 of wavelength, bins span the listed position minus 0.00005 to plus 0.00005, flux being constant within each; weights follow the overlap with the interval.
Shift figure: 0.1 angstrom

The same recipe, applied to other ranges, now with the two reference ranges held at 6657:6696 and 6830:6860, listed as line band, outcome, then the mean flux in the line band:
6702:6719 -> 0.32 angstrom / 17.5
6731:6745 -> 0.00 angstrom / 17.7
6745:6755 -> 0.07 angstrom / 17.5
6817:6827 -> -0.21 angstrom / 17.6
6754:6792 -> 0.01 angstrom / 17.5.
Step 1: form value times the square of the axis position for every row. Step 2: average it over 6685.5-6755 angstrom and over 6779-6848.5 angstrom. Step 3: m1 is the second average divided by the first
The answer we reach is 1.01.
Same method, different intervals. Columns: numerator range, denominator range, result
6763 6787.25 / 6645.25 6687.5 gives 1.00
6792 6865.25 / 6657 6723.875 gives 1.01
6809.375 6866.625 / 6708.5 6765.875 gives 1.01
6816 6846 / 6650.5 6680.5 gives 1.02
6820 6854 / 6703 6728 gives 1.03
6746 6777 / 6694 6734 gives 1.01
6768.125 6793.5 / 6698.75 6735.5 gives 1.01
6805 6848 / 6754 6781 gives 1.01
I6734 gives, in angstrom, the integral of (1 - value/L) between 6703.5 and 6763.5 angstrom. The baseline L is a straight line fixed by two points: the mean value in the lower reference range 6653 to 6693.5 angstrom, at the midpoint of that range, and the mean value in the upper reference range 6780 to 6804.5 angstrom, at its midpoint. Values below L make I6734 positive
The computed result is 0.4 angstrom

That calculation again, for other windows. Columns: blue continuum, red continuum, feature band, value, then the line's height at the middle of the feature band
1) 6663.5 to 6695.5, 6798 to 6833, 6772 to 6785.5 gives 0.1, 17.6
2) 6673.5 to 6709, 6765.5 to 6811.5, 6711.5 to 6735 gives 0.3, 17.8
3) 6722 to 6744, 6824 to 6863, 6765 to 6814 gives 0.1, 17.5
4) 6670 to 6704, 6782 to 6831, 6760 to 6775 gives 0.1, 17.6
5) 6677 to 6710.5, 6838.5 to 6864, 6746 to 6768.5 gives 0.1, 17.6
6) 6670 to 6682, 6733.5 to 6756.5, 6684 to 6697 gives -0.2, 17.9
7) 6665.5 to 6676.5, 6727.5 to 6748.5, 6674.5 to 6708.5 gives -0.2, 17.8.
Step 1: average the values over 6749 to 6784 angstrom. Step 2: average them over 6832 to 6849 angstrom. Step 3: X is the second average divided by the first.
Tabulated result 0.98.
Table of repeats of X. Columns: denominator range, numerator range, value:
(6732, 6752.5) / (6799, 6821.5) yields 0.99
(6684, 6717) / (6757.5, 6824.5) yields 0.98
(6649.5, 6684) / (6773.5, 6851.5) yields 0.97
